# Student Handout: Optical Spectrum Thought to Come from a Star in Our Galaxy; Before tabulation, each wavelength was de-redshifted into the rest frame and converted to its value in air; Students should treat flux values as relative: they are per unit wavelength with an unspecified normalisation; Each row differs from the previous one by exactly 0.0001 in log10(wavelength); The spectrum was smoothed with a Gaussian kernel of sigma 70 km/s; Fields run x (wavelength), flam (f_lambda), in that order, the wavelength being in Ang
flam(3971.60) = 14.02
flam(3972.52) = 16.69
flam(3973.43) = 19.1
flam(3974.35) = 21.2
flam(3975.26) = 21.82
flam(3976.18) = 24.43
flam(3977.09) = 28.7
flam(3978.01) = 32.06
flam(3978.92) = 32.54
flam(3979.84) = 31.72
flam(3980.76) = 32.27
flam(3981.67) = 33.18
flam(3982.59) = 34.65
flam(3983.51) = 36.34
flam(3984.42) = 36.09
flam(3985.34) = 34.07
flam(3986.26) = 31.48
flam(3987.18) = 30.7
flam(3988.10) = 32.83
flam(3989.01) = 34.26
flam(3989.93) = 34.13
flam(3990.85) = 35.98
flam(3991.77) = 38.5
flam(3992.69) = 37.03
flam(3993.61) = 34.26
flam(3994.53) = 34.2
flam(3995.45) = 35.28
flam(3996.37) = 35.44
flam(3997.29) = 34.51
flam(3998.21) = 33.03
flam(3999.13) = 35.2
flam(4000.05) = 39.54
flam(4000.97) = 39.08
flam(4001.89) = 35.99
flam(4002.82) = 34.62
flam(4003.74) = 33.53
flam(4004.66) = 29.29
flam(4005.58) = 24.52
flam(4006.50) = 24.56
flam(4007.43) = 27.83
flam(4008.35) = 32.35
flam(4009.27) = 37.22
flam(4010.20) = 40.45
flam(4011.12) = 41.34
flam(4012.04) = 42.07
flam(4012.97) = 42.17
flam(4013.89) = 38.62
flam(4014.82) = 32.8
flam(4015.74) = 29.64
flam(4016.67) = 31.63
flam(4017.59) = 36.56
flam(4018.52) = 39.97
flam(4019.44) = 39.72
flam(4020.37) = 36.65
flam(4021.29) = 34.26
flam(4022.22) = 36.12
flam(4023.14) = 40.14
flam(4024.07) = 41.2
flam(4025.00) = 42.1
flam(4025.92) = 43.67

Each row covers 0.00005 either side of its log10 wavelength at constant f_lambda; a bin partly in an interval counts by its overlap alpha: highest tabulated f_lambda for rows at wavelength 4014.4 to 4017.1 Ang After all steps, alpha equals 32.8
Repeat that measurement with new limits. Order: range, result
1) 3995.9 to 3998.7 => 35.44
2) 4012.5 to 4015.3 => 42.17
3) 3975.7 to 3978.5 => 32.06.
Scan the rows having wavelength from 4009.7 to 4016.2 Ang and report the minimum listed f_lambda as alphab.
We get 29.64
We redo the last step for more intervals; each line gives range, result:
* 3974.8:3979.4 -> 21.82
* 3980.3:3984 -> 32.27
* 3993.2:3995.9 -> 34.2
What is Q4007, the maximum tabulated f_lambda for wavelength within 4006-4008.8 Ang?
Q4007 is 32.35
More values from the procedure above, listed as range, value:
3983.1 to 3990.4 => 36.34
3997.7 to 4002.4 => 39.54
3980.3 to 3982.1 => 33.18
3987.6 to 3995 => 38.5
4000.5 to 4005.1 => 39.08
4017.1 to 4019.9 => 39.97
